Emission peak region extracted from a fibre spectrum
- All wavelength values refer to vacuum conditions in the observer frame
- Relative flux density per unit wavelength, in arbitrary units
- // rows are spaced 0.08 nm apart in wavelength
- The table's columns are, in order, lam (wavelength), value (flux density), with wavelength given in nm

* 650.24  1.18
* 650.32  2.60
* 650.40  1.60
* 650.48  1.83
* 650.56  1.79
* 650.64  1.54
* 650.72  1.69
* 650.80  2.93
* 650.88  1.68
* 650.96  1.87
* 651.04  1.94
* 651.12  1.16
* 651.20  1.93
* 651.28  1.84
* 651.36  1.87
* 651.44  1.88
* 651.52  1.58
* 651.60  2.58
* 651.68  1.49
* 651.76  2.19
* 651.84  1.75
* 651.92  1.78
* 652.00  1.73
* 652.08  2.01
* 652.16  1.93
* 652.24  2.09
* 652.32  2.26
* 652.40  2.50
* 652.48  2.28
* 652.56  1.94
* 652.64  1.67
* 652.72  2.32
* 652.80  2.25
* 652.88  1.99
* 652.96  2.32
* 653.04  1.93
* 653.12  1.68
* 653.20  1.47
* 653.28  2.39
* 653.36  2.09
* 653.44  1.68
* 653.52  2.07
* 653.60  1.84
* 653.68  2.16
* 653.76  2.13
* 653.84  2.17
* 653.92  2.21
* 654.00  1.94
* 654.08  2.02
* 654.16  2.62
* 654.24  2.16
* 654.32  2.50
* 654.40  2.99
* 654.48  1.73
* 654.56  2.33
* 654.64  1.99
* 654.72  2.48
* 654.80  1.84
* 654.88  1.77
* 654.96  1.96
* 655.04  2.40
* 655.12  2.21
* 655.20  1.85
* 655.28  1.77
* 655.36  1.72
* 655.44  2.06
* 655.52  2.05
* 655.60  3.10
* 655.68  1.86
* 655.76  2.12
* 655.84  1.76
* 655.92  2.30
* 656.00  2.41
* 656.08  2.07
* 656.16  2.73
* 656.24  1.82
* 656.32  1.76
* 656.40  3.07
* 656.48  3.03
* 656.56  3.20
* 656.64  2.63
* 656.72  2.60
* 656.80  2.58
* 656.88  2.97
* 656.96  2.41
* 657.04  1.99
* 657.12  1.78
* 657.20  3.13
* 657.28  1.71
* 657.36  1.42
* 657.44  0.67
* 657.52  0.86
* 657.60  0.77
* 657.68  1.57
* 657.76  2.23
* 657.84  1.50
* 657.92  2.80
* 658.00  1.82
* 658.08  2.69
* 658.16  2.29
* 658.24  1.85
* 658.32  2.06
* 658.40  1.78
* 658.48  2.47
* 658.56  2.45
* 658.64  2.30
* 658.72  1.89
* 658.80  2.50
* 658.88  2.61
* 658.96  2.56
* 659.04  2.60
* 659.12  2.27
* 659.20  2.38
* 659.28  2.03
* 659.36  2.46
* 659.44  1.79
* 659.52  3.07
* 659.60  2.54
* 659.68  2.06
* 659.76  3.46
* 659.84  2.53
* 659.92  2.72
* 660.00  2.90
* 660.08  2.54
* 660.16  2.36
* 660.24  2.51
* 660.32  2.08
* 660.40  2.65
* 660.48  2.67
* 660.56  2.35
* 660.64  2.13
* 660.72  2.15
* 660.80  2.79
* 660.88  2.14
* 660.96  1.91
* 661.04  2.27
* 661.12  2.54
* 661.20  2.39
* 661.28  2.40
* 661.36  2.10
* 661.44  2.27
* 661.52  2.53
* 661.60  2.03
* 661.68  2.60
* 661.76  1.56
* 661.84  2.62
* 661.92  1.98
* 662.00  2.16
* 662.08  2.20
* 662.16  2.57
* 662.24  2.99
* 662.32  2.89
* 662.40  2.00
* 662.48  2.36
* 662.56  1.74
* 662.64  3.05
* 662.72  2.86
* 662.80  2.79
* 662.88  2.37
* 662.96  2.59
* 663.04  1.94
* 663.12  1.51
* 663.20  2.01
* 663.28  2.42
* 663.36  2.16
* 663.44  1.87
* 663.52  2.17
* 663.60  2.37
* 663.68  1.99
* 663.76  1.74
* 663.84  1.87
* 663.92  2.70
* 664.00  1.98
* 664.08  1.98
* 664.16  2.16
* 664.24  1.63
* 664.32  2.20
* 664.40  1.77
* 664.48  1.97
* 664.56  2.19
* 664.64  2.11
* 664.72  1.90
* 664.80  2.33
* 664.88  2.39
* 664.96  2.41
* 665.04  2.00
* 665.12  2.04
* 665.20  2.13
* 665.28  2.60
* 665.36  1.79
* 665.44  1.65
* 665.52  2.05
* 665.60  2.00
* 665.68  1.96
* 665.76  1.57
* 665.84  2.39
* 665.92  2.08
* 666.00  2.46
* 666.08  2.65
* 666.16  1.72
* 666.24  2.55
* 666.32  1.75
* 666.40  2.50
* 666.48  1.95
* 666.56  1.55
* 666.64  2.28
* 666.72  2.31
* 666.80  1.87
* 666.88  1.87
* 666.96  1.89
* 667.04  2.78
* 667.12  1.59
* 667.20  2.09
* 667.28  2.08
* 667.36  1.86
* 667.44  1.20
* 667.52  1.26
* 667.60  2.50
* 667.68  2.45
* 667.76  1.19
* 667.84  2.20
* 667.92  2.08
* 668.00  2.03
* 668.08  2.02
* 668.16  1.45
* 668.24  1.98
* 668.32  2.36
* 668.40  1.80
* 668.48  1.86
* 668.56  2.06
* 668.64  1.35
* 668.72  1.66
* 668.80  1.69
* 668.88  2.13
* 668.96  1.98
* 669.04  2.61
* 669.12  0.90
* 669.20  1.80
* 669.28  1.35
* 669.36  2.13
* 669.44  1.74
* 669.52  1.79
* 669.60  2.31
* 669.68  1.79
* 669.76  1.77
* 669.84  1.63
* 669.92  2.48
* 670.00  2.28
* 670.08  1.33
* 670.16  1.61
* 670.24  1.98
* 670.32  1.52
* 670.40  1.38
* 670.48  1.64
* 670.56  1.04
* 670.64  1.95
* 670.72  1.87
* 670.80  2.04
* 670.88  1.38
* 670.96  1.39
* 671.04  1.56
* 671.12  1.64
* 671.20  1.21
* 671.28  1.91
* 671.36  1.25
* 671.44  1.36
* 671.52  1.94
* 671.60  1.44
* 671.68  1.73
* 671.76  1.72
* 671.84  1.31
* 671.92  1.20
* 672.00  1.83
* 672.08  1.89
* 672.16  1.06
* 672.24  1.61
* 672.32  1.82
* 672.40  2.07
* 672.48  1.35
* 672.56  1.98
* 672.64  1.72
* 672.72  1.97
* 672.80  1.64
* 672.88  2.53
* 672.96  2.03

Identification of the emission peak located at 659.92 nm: Mg II 2798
